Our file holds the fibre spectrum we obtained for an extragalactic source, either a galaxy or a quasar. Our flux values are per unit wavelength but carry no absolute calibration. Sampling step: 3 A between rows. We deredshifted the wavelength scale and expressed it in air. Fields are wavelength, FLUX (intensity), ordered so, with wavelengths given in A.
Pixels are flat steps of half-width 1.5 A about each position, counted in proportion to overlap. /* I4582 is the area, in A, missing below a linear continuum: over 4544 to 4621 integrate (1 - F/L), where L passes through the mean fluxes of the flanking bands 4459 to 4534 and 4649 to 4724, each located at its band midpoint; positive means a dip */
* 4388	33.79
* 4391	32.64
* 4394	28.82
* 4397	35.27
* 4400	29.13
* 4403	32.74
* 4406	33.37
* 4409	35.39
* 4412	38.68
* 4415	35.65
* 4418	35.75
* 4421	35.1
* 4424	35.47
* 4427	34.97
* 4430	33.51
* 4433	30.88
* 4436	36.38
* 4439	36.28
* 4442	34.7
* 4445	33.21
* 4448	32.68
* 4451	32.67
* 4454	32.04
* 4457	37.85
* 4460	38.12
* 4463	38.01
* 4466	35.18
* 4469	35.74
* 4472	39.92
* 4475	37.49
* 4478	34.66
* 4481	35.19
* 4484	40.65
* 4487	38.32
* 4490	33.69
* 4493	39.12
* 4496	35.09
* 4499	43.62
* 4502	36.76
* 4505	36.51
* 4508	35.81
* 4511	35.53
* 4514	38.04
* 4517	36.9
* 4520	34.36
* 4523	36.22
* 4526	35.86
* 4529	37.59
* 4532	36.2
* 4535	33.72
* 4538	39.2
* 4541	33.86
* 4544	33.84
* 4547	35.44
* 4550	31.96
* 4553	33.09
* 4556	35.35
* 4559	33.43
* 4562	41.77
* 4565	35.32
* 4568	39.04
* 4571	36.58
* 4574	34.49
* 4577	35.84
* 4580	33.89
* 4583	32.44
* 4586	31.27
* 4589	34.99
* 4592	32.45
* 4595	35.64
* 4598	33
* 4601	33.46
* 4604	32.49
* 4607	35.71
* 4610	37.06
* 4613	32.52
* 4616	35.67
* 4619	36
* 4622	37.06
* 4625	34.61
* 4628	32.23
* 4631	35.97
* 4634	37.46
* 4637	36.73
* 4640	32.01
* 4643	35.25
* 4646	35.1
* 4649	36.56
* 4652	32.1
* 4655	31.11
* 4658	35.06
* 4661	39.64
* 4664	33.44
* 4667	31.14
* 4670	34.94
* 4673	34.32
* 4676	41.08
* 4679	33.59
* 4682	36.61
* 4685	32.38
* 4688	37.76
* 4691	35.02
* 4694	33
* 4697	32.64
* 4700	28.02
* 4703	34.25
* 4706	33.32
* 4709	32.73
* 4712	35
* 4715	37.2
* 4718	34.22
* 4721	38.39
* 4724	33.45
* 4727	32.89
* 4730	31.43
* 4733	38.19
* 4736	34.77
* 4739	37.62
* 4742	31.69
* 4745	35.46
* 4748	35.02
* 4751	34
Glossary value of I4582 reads 2.3 A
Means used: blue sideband 37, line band 34.8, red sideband 34.5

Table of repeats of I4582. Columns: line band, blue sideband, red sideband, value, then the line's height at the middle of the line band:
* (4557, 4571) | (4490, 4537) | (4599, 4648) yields -0.5 A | 35.9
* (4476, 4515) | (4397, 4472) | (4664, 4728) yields -2.7 A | 34.7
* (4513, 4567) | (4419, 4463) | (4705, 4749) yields -1.5 A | 34.7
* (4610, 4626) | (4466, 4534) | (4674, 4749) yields 0.1 A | 35.6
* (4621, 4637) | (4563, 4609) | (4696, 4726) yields -0.6 A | 34.3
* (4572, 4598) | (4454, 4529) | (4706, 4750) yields 1.6 A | 36.1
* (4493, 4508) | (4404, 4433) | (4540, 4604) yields -1.3 A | 34.8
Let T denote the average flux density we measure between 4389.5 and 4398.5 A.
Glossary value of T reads 32.2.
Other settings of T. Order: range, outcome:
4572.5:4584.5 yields 34.2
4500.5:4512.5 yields 36.2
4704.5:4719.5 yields 34.5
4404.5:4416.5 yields 35.8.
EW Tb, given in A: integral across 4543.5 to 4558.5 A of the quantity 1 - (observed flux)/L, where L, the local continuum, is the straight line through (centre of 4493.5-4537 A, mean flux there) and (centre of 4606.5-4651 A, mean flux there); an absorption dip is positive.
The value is 1.0 A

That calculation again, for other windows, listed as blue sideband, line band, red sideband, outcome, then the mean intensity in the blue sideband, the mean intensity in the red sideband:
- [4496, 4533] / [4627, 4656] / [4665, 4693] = 0.8 A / 36.9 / 35.1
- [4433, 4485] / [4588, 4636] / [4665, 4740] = 0.3 A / 35.7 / 34.5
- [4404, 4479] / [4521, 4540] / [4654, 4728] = -0.7 A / 35.3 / 34.5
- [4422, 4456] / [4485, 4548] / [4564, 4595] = -3.9 A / 34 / 34.7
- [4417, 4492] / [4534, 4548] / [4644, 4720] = 0.0 A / 35.6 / 34.4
